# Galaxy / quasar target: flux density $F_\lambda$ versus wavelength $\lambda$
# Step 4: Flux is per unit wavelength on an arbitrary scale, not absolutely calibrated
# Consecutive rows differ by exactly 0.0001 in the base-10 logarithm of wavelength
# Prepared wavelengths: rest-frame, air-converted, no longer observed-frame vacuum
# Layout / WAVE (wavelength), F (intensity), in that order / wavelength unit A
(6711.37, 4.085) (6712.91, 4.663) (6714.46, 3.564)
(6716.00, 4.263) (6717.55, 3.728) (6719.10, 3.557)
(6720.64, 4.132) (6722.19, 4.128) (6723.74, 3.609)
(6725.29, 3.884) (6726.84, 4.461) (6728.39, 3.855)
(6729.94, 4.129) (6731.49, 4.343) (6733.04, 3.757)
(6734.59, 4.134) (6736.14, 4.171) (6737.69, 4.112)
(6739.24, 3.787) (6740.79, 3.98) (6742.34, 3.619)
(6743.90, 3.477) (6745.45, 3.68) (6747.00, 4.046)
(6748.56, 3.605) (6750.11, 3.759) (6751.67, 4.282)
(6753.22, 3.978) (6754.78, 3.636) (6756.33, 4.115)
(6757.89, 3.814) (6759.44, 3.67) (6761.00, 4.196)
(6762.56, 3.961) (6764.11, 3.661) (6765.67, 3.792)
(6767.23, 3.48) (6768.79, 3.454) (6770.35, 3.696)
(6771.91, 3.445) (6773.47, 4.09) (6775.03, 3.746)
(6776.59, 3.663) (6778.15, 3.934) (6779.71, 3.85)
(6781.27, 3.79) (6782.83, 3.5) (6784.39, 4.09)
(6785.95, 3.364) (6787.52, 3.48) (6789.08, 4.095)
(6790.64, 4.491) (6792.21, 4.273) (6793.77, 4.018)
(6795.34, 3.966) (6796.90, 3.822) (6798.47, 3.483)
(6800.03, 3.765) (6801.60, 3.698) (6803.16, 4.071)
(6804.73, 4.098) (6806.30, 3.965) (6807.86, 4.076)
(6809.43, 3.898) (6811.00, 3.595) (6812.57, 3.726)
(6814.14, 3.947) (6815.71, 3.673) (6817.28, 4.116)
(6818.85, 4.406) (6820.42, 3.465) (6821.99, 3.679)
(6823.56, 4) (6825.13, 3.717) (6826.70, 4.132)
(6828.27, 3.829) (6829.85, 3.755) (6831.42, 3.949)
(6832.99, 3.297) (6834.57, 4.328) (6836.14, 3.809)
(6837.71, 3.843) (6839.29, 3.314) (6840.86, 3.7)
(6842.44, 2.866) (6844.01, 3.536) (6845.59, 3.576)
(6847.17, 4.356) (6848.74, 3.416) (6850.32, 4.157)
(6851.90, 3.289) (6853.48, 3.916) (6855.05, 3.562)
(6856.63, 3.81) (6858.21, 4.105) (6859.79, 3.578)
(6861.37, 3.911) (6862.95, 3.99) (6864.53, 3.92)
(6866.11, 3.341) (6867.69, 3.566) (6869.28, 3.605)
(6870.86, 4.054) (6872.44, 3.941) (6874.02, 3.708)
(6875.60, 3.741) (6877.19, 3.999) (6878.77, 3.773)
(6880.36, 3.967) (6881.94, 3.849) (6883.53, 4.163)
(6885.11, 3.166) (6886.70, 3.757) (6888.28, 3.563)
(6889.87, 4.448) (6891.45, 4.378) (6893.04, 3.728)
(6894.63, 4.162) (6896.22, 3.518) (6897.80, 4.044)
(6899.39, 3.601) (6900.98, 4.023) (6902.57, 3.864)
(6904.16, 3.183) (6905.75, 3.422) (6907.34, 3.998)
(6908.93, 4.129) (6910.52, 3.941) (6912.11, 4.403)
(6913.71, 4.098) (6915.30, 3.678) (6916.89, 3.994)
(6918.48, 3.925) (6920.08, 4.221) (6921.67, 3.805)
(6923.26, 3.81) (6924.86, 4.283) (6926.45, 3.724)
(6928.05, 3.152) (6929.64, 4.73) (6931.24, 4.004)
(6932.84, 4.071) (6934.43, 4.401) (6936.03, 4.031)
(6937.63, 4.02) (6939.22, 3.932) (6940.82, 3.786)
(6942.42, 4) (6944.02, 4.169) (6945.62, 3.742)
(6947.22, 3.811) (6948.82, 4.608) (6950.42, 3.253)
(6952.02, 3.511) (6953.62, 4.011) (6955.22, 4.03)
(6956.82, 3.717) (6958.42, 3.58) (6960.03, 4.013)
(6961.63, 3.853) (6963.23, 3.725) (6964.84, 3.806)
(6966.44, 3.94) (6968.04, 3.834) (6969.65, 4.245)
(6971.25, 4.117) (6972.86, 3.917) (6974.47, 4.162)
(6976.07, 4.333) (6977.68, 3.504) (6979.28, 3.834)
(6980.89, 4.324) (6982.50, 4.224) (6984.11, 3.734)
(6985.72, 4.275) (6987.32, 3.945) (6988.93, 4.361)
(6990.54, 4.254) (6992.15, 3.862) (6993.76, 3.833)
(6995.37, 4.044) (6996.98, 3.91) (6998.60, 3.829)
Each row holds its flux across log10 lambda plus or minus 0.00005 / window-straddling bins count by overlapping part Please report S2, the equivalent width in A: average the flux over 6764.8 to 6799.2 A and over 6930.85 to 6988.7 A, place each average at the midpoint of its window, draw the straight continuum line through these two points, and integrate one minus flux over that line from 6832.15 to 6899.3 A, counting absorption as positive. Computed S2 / 1.7 A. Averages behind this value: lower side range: 3.8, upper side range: 3.96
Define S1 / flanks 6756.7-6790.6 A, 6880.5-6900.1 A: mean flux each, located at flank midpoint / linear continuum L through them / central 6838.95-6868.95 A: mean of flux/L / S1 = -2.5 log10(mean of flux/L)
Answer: 0.05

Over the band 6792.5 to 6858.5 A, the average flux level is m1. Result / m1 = 3.8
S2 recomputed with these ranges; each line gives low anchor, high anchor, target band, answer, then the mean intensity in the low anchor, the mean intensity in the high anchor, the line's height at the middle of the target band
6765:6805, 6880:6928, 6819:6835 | 0.04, 3.81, 3.88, 3.84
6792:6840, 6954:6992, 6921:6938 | -0.23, 3.86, 3.99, 3.95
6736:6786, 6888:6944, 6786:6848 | 0.34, 3.8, 3.95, 3.86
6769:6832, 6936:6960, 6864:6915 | 0.34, 3.86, 3.88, 3.87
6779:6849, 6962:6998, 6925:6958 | 0.20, 3.82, 4.01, 3.96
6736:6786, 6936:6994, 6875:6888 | 0.33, 3.8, 3.95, 3.89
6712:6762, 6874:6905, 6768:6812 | 0.77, 3.94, 3.83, 3.9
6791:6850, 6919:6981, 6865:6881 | 0.42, 3.82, 3.94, 3.87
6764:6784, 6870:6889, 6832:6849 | 0.54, 3.71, 3.81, 3.77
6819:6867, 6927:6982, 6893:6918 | -0.05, 3.75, 3.95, 3.86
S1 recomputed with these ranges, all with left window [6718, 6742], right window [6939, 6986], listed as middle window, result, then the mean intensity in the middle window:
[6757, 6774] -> 0.066 mag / 3.75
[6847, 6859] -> 0.044 mag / 3.8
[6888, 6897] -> -0.011 mag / 3.99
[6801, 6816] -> 0.024 mag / 3.88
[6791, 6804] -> 0.019 mag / 3.91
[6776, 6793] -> 0.030 mag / 3.87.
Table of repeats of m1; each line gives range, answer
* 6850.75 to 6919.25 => 3.83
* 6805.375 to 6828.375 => 3.89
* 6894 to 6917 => 3.87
